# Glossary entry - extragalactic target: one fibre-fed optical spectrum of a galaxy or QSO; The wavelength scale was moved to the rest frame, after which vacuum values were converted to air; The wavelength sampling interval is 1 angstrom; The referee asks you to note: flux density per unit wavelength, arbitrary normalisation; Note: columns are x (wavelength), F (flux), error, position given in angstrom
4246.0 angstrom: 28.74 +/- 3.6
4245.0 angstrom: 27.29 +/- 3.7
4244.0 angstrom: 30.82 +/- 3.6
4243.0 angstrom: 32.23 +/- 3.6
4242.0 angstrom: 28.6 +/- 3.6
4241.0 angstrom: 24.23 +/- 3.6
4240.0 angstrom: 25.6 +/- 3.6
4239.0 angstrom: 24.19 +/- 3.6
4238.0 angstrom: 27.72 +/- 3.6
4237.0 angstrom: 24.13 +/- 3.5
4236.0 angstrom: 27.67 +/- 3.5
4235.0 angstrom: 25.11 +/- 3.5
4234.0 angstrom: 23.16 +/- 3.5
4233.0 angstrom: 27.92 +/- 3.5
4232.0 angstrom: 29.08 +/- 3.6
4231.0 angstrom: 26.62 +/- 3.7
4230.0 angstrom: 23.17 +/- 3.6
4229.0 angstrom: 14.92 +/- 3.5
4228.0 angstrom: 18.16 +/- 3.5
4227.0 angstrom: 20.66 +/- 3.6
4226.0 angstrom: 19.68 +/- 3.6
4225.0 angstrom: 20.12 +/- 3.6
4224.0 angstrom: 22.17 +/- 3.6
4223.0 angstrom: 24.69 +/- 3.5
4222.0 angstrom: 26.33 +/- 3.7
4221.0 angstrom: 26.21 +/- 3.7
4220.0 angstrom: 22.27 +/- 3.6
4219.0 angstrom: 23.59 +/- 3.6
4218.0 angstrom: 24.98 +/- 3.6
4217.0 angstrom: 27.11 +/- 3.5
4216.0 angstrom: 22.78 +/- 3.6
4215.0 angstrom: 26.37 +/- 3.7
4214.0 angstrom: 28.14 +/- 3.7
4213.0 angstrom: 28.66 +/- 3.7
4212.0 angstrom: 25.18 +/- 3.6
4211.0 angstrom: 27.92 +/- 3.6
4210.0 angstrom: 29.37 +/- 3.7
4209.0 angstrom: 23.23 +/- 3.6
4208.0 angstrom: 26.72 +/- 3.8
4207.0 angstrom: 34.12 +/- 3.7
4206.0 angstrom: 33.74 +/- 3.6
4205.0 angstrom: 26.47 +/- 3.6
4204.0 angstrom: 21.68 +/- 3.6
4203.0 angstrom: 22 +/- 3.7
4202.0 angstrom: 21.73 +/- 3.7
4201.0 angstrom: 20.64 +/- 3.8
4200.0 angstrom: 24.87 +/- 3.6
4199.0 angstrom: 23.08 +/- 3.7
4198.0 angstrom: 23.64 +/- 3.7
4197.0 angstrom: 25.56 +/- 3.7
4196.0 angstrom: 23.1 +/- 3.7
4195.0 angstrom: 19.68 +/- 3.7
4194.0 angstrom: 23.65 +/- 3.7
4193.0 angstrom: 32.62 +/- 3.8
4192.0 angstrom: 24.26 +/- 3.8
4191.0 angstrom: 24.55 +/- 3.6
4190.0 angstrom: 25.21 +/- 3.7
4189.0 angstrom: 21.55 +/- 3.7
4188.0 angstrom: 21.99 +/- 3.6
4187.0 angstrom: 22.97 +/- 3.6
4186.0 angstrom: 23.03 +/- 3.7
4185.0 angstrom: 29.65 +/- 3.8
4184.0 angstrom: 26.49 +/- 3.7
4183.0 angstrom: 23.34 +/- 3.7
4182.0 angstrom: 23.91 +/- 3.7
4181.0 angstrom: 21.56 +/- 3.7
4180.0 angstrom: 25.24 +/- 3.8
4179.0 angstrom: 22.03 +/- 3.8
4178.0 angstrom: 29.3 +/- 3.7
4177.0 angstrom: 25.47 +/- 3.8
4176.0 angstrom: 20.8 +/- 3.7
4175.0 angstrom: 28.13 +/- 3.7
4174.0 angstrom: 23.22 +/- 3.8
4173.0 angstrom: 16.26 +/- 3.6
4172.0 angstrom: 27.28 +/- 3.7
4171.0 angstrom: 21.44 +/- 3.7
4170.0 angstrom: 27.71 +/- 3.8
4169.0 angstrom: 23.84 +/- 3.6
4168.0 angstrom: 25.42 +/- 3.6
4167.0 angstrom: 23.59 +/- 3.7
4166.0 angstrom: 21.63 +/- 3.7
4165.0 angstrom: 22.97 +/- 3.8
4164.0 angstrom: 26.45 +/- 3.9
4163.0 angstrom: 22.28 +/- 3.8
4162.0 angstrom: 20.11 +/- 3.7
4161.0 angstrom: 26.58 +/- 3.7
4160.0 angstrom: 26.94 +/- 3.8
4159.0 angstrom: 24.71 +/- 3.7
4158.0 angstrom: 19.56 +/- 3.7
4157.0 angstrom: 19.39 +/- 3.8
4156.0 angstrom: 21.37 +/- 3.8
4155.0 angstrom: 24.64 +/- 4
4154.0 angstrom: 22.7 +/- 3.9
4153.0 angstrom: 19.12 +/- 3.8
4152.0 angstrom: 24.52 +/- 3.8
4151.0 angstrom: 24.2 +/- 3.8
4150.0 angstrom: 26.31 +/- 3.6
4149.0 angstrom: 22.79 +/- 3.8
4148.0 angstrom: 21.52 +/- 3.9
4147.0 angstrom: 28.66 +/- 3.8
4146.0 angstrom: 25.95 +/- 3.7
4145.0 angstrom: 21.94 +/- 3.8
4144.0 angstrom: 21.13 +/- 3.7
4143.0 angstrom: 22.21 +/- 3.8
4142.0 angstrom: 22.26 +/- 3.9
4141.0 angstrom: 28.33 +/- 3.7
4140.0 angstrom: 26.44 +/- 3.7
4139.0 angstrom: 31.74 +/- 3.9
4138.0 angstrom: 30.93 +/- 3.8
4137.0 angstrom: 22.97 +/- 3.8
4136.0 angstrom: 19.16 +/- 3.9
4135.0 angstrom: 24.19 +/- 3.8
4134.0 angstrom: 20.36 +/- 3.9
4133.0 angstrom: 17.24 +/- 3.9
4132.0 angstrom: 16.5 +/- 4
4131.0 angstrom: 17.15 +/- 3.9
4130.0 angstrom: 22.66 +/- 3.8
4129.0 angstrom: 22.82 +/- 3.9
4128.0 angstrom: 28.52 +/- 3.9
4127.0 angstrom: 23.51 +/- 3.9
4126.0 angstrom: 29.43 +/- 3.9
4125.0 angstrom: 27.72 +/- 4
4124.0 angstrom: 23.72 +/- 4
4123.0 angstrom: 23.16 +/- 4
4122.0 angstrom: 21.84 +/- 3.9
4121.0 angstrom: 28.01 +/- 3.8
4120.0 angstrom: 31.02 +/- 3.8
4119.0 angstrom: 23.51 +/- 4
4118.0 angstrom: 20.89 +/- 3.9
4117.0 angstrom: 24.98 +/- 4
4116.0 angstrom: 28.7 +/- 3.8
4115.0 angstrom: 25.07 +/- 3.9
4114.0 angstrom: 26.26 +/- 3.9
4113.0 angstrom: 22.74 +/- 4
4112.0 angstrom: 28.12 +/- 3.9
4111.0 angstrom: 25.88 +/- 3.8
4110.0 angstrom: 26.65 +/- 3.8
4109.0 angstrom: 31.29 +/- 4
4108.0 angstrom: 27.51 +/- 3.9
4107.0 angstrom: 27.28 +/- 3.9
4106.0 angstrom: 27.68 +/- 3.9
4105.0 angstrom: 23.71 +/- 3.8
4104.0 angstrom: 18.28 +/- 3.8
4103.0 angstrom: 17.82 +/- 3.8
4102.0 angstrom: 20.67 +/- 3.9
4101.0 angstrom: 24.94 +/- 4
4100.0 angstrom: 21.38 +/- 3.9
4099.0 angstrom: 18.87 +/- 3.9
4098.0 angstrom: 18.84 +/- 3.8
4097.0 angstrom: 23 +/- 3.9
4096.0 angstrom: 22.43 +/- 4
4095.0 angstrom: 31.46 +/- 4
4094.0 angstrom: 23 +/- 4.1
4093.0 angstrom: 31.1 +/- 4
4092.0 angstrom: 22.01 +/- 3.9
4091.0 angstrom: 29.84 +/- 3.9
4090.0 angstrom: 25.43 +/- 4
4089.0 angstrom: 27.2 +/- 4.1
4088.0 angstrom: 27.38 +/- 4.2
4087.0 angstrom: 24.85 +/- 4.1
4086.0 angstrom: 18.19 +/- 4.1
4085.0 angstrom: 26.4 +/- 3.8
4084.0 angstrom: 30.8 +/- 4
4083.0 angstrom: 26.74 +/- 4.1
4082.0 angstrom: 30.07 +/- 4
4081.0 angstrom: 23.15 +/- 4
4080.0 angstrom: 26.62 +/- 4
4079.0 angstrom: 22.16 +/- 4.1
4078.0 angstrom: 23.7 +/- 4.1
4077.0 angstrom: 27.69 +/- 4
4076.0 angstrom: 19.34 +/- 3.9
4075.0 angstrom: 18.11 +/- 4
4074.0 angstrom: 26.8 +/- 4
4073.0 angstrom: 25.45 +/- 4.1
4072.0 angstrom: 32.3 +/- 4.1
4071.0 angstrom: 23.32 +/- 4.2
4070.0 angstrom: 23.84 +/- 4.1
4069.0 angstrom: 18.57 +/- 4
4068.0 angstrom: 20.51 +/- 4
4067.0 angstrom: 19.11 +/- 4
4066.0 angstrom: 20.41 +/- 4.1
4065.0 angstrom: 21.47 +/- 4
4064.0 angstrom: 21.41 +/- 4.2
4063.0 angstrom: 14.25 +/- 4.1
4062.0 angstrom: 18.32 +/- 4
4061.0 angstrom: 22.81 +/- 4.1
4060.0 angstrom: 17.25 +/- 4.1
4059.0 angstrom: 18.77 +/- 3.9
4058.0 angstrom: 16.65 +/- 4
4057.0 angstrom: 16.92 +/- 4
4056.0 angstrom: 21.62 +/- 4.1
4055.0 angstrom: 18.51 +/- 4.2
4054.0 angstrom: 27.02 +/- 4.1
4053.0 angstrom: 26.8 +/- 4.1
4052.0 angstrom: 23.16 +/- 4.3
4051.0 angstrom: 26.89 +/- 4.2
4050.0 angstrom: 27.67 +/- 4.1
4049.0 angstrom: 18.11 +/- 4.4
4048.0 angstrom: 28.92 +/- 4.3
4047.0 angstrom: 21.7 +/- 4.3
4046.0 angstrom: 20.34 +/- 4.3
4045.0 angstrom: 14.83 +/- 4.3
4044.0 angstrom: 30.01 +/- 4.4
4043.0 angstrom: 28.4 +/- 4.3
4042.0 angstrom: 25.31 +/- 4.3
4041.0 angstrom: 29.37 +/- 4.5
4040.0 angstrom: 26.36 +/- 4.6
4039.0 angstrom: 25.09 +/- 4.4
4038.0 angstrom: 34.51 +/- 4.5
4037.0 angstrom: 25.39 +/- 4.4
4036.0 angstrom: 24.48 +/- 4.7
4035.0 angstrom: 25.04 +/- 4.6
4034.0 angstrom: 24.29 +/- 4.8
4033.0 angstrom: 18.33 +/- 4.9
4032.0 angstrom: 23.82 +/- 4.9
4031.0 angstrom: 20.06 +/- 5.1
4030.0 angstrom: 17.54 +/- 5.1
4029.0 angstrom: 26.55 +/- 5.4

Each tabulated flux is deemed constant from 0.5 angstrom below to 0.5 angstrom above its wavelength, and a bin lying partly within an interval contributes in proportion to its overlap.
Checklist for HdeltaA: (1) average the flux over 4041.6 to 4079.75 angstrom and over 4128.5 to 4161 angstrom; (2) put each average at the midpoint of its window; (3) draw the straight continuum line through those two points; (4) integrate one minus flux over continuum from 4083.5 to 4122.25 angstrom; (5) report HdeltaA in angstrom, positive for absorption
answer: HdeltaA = -3.8 angstrom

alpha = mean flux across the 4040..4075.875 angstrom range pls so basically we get 22.4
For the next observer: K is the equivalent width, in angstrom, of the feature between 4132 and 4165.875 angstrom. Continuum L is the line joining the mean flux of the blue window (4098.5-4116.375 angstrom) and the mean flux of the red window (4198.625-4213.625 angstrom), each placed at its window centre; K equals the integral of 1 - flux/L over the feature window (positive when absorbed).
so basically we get 2.3 angstrom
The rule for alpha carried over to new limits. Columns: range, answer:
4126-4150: 23.6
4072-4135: 24.5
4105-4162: 24.4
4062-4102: 23.8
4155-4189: 23.8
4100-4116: 24.9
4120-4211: 24.2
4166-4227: 24.6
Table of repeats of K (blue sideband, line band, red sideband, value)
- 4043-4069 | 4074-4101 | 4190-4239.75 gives -3.14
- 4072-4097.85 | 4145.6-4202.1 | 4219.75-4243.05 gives 1.87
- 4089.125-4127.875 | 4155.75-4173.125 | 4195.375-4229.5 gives 0.91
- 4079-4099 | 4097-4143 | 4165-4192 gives 1.39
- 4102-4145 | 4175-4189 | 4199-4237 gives 0.17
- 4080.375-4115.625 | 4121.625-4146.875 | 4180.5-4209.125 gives 1.17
